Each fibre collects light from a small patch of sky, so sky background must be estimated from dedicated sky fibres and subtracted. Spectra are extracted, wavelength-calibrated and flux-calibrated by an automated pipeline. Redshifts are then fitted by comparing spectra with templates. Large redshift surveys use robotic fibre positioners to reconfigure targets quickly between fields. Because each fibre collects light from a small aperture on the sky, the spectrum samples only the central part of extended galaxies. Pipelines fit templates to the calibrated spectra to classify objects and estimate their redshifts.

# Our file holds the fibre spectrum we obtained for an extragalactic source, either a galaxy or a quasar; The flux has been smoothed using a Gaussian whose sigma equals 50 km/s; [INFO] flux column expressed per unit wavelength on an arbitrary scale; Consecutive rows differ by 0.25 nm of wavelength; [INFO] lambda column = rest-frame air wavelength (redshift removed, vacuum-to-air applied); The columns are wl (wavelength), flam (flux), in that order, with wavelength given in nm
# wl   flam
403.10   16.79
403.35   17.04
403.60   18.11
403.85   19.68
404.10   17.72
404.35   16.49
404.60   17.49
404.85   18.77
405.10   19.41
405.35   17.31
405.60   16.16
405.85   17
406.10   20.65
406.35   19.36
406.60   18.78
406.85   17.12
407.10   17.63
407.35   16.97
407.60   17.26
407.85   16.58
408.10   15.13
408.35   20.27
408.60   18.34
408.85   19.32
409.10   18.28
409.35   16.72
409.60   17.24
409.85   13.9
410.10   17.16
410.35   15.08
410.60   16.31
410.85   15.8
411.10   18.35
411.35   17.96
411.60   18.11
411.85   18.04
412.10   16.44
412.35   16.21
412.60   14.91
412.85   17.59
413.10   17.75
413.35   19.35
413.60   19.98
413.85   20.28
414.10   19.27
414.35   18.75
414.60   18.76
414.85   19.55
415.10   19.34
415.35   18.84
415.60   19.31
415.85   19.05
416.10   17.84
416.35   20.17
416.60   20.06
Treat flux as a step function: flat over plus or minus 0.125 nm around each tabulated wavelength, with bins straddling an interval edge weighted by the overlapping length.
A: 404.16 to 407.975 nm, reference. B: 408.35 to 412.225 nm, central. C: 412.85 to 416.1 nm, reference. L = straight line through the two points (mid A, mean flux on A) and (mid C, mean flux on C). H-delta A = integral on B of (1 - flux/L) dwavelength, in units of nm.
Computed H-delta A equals 0.25 nm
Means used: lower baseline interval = 17.8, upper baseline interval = 19.1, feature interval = 17.2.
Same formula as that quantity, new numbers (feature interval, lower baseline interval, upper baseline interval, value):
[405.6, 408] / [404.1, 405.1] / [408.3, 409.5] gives 0.045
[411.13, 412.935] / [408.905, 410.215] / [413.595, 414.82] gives 0.104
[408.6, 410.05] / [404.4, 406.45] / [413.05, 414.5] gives 0.116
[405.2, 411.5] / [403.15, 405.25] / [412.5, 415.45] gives 0.318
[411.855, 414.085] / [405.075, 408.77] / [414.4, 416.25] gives 0.091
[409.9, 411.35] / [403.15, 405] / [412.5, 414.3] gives 0.142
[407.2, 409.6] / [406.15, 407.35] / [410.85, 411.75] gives 0.060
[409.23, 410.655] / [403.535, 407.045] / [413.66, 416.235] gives 0.196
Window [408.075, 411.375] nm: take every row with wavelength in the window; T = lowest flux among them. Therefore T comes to 13.9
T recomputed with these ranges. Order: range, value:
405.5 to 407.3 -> 16.16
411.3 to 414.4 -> 14.91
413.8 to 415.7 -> 18.75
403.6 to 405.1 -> 16.49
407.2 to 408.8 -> 15.13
